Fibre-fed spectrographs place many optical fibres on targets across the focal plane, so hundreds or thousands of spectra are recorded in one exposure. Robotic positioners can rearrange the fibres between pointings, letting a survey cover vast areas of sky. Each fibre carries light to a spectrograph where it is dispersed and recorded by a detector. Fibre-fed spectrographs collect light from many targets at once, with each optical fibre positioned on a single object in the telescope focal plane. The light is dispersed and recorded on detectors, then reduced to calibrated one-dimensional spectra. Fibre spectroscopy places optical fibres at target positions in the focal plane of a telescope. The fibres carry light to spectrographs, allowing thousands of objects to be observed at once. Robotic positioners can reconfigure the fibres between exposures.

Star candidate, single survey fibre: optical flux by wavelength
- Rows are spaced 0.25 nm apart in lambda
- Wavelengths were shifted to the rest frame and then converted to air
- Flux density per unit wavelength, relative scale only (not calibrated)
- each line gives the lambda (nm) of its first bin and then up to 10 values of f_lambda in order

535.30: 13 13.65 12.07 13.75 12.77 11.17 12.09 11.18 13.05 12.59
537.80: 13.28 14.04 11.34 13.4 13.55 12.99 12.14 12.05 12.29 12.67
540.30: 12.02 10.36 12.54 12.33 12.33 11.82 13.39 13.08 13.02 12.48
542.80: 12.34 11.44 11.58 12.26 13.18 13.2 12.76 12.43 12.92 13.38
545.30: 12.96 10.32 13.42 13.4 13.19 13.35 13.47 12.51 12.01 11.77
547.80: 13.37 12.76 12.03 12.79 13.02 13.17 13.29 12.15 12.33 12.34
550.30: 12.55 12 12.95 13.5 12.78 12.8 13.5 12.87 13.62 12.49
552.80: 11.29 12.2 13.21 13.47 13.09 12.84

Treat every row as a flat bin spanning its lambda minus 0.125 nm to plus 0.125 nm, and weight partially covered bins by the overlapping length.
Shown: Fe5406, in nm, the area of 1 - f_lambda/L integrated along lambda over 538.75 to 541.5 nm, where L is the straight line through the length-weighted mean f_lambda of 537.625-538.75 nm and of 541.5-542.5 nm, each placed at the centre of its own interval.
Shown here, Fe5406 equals 0.15 nm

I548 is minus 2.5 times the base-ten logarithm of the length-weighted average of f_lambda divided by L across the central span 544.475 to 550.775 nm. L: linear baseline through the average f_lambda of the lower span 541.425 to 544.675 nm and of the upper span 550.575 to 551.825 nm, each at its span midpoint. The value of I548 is 0.01 mag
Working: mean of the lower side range 12.5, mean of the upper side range 13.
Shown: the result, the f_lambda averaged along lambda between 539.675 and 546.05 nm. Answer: 12.4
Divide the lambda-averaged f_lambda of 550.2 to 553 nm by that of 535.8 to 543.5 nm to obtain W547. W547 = 1.0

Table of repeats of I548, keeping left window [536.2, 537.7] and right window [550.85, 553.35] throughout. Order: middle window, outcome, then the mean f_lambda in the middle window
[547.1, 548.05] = 0.02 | 12.4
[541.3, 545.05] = -0.01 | 12.6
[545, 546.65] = -0.02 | 12.8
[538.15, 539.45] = -0.04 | 12.7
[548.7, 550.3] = 0.00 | 12.7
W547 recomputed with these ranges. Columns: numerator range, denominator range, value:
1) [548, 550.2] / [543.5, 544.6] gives 0.99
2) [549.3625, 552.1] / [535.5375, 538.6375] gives 1.01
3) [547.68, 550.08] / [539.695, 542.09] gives 1.04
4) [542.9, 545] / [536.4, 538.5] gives 1.01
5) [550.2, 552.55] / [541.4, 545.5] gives 1.03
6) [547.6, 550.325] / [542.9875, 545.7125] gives 1.02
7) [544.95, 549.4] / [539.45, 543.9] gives 1.04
